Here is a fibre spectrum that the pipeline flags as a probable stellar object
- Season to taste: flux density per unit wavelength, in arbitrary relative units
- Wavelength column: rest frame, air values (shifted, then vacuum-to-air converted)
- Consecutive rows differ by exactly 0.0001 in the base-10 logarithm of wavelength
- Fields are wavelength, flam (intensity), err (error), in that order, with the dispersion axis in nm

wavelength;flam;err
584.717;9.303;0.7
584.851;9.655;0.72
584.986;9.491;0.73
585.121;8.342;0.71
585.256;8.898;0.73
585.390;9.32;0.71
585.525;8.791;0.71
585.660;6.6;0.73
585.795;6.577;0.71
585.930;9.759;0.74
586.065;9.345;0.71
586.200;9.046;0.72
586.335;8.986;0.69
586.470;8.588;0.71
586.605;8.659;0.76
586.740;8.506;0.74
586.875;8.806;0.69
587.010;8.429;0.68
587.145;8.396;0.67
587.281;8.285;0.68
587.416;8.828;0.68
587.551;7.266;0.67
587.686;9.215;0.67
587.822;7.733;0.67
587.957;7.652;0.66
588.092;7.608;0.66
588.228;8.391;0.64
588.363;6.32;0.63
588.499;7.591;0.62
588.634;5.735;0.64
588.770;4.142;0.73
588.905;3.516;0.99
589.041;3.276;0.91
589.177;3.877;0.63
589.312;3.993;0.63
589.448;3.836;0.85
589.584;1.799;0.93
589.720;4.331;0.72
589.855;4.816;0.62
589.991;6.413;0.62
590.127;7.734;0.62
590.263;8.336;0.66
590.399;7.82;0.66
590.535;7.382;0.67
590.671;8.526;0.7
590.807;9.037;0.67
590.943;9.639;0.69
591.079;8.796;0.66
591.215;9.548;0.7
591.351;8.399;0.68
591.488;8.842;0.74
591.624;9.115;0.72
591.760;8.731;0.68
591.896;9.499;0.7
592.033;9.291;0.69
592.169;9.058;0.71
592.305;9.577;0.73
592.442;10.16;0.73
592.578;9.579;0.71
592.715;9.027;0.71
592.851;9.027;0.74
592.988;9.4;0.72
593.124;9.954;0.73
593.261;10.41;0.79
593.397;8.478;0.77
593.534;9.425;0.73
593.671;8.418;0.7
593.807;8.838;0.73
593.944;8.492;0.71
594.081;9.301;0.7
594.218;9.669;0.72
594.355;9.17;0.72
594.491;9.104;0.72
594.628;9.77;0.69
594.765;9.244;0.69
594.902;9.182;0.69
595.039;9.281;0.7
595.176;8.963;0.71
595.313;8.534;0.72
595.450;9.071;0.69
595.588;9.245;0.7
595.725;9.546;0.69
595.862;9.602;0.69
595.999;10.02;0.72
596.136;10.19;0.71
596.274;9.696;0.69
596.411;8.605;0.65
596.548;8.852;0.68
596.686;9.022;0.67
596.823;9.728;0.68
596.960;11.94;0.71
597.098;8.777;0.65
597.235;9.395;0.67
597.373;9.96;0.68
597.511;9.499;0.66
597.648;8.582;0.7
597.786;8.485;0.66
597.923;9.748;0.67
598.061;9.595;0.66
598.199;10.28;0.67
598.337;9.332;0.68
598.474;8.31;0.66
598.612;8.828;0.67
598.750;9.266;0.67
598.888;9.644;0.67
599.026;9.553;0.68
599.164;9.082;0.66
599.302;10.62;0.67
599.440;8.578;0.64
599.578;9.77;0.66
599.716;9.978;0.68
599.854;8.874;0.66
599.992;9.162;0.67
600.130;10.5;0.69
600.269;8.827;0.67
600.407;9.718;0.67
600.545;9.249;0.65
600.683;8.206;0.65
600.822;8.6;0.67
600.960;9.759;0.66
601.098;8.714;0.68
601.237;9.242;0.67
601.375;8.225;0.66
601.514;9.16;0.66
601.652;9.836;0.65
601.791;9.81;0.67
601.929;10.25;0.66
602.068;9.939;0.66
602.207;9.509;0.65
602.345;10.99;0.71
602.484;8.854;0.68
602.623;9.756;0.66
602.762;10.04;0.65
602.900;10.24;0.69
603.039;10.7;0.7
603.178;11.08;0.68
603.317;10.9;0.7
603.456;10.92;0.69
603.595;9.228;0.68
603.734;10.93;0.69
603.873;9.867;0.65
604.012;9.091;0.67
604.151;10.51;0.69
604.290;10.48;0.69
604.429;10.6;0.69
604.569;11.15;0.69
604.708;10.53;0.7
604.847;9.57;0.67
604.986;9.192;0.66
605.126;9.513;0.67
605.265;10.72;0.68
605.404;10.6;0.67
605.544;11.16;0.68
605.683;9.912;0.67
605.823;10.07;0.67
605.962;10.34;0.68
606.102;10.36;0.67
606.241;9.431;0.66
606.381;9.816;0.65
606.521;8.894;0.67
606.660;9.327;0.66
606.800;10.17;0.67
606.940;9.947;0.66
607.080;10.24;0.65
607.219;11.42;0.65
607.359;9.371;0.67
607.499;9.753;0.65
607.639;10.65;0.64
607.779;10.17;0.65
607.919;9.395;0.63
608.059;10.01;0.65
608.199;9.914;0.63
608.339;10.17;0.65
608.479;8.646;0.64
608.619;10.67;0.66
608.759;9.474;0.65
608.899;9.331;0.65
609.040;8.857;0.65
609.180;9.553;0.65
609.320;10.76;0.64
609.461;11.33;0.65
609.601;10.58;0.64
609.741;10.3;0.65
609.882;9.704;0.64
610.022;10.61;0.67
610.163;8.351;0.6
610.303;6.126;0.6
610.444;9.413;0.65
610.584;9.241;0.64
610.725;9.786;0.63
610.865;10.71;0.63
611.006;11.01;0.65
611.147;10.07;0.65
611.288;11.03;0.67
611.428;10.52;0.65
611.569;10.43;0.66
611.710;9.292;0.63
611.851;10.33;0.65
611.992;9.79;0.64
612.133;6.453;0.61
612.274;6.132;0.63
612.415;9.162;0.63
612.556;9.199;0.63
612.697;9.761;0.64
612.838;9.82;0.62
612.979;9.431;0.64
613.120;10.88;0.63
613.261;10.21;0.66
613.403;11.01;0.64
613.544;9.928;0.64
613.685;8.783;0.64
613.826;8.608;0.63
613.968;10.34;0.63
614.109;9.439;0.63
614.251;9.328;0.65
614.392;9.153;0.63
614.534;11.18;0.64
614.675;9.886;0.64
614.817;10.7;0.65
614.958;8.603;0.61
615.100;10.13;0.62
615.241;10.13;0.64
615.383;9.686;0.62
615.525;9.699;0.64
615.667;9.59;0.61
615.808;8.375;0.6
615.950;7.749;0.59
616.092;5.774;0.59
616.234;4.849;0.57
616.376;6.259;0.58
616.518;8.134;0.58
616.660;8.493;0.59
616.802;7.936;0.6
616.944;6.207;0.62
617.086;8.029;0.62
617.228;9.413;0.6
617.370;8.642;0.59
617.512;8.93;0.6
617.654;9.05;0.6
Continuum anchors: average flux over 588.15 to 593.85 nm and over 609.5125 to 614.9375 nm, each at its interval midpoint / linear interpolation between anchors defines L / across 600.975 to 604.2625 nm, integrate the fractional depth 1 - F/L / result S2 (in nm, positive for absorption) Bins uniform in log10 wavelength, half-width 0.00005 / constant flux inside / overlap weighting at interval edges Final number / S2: -0.443 nm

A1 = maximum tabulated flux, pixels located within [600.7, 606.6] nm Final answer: 11.16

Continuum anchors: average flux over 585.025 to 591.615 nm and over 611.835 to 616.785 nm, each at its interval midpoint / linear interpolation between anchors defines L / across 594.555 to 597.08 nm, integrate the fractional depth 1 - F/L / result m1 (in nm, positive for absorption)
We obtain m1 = -0.50 nm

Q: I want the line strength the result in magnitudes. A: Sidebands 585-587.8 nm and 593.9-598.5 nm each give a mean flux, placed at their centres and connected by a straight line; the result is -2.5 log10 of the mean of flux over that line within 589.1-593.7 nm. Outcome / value 0.13 mag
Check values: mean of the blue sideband 8.54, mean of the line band 8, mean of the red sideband 9.37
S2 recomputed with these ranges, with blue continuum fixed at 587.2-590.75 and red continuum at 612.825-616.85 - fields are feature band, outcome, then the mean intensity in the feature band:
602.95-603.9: -0.320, 10.5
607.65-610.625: -0.415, 9.67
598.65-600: -0.364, 9.45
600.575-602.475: -0.421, 9.38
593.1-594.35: -0.428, 9.19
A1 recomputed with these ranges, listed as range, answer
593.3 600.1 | 11.94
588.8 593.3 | 10.41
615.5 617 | 9.699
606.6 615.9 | 11.42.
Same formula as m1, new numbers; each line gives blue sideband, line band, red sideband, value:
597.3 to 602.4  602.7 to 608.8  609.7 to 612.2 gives -0.39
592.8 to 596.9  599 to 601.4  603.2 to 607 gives 0.11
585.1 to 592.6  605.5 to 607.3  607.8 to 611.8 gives -0.11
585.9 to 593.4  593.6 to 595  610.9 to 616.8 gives -0.18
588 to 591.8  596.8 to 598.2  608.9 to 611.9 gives -0.31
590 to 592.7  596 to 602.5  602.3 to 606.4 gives 0.16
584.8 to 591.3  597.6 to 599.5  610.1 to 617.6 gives -0.27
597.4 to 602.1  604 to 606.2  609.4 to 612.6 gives -0.19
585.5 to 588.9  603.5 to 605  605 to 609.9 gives -0.07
